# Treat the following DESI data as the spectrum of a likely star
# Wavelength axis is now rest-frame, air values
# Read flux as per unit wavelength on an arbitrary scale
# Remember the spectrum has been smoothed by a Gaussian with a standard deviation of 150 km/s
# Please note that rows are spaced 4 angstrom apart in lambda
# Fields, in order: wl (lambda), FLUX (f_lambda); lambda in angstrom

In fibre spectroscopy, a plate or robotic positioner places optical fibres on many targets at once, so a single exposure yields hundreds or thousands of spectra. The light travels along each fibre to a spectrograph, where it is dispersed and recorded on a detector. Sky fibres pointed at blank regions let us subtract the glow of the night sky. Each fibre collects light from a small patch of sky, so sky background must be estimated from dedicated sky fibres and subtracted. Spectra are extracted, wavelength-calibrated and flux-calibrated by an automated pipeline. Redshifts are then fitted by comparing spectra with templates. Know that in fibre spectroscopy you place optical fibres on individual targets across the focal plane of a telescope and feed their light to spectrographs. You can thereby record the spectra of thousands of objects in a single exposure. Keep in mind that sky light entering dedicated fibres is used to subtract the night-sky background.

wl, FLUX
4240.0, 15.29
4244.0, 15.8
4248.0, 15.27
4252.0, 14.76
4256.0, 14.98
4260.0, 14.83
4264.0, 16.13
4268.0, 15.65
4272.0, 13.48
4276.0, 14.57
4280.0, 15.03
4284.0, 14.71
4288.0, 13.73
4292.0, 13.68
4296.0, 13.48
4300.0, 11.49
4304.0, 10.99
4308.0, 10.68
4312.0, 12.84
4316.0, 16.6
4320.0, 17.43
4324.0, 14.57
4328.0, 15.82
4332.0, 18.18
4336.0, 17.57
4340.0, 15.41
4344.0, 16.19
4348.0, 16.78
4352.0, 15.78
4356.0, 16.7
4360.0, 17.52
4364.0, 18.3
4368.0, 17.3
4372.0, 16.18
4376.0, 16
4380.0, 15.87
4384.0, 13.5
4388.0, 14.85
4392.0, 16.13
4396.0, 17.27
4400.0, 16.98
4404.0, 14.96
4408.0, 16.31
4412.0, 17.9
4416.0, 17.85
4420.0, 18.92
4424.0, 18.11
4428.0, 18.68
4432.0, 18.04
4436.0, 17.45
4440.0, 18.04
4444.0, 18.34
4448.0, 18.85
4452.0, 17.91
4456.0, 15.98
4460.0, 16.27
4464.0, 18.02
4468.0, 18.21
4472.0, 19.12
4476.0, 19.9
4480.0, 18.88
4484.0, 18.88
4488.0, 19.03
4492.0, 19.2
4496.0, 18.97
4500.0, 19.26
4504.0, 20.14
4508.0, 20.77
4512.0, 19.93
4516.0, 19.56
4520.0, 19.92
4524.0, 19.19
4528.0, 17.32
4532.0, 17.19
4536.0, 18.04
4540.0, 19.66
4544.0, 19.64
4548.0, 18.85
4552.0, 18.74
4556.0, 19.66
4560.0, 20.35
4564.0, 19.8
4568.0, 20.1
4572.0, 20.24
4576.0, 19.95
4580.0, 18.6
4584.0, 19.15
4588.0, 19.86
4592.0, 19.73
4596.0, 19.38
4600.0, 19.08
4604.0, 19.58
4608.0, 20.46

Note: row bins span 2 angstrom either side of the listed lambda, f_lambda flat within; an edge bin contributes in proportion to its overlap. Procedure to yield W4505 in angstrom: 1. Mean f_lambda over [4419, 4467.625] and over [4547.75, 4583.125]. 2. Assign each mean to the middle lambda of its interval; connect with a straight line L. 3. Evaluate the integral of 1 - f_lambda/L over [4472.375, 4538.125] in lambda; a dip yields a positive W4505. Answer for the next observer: -1.37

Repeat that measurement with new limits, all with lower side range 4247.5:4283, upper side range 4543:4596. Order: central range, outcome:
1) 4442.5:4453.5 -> -0.41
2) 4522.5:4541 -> 0.80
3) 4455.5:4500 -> -0.82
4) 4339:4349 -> 0.01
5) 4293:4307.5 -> 3.28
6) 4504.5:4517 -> -0.97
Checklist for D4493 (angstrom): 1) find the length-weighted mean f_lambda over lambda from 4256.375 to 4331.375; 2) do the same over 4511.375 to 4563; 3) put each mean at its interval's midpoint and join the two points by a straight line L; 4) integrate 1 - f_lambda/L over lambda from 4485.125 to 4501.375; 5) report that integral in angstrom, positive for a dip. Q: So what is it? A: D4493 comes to -0.8 angstrom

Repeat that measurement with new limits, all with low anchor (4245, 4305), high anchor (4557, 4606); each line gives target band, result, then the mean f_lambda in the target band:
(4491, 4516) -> -1.96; 19.7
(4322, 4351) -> -1.87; 16.3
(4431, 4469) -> -0.77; 17.7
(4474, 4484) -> -0.80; 19.3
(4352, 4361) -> -0.61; 16.8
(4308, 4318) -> 0.69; 13.9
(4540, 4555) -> -0.11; 19.2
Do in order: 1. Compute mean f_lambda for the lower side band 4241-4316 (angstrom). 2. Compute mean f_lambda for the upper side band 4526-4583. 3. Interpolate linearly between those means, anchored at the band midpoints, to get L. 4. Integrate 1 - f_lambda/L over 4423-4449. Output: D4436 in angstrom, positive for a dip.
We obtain -1.9 angstrom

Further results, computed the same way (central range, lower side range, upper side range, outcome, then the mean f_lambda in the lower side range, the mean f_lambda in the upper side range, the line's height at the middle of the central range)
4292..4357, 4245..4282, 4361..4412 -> 2.75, 15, 16.2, 15.6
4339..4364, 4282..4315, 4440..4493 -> -3.48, 12.8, 18.3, 14.6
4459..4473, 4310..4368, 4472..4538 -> 0.43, 16.4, 19.1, 18.5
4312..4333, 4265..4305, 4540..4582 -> -2.14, 13.8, 19.6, 14.6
